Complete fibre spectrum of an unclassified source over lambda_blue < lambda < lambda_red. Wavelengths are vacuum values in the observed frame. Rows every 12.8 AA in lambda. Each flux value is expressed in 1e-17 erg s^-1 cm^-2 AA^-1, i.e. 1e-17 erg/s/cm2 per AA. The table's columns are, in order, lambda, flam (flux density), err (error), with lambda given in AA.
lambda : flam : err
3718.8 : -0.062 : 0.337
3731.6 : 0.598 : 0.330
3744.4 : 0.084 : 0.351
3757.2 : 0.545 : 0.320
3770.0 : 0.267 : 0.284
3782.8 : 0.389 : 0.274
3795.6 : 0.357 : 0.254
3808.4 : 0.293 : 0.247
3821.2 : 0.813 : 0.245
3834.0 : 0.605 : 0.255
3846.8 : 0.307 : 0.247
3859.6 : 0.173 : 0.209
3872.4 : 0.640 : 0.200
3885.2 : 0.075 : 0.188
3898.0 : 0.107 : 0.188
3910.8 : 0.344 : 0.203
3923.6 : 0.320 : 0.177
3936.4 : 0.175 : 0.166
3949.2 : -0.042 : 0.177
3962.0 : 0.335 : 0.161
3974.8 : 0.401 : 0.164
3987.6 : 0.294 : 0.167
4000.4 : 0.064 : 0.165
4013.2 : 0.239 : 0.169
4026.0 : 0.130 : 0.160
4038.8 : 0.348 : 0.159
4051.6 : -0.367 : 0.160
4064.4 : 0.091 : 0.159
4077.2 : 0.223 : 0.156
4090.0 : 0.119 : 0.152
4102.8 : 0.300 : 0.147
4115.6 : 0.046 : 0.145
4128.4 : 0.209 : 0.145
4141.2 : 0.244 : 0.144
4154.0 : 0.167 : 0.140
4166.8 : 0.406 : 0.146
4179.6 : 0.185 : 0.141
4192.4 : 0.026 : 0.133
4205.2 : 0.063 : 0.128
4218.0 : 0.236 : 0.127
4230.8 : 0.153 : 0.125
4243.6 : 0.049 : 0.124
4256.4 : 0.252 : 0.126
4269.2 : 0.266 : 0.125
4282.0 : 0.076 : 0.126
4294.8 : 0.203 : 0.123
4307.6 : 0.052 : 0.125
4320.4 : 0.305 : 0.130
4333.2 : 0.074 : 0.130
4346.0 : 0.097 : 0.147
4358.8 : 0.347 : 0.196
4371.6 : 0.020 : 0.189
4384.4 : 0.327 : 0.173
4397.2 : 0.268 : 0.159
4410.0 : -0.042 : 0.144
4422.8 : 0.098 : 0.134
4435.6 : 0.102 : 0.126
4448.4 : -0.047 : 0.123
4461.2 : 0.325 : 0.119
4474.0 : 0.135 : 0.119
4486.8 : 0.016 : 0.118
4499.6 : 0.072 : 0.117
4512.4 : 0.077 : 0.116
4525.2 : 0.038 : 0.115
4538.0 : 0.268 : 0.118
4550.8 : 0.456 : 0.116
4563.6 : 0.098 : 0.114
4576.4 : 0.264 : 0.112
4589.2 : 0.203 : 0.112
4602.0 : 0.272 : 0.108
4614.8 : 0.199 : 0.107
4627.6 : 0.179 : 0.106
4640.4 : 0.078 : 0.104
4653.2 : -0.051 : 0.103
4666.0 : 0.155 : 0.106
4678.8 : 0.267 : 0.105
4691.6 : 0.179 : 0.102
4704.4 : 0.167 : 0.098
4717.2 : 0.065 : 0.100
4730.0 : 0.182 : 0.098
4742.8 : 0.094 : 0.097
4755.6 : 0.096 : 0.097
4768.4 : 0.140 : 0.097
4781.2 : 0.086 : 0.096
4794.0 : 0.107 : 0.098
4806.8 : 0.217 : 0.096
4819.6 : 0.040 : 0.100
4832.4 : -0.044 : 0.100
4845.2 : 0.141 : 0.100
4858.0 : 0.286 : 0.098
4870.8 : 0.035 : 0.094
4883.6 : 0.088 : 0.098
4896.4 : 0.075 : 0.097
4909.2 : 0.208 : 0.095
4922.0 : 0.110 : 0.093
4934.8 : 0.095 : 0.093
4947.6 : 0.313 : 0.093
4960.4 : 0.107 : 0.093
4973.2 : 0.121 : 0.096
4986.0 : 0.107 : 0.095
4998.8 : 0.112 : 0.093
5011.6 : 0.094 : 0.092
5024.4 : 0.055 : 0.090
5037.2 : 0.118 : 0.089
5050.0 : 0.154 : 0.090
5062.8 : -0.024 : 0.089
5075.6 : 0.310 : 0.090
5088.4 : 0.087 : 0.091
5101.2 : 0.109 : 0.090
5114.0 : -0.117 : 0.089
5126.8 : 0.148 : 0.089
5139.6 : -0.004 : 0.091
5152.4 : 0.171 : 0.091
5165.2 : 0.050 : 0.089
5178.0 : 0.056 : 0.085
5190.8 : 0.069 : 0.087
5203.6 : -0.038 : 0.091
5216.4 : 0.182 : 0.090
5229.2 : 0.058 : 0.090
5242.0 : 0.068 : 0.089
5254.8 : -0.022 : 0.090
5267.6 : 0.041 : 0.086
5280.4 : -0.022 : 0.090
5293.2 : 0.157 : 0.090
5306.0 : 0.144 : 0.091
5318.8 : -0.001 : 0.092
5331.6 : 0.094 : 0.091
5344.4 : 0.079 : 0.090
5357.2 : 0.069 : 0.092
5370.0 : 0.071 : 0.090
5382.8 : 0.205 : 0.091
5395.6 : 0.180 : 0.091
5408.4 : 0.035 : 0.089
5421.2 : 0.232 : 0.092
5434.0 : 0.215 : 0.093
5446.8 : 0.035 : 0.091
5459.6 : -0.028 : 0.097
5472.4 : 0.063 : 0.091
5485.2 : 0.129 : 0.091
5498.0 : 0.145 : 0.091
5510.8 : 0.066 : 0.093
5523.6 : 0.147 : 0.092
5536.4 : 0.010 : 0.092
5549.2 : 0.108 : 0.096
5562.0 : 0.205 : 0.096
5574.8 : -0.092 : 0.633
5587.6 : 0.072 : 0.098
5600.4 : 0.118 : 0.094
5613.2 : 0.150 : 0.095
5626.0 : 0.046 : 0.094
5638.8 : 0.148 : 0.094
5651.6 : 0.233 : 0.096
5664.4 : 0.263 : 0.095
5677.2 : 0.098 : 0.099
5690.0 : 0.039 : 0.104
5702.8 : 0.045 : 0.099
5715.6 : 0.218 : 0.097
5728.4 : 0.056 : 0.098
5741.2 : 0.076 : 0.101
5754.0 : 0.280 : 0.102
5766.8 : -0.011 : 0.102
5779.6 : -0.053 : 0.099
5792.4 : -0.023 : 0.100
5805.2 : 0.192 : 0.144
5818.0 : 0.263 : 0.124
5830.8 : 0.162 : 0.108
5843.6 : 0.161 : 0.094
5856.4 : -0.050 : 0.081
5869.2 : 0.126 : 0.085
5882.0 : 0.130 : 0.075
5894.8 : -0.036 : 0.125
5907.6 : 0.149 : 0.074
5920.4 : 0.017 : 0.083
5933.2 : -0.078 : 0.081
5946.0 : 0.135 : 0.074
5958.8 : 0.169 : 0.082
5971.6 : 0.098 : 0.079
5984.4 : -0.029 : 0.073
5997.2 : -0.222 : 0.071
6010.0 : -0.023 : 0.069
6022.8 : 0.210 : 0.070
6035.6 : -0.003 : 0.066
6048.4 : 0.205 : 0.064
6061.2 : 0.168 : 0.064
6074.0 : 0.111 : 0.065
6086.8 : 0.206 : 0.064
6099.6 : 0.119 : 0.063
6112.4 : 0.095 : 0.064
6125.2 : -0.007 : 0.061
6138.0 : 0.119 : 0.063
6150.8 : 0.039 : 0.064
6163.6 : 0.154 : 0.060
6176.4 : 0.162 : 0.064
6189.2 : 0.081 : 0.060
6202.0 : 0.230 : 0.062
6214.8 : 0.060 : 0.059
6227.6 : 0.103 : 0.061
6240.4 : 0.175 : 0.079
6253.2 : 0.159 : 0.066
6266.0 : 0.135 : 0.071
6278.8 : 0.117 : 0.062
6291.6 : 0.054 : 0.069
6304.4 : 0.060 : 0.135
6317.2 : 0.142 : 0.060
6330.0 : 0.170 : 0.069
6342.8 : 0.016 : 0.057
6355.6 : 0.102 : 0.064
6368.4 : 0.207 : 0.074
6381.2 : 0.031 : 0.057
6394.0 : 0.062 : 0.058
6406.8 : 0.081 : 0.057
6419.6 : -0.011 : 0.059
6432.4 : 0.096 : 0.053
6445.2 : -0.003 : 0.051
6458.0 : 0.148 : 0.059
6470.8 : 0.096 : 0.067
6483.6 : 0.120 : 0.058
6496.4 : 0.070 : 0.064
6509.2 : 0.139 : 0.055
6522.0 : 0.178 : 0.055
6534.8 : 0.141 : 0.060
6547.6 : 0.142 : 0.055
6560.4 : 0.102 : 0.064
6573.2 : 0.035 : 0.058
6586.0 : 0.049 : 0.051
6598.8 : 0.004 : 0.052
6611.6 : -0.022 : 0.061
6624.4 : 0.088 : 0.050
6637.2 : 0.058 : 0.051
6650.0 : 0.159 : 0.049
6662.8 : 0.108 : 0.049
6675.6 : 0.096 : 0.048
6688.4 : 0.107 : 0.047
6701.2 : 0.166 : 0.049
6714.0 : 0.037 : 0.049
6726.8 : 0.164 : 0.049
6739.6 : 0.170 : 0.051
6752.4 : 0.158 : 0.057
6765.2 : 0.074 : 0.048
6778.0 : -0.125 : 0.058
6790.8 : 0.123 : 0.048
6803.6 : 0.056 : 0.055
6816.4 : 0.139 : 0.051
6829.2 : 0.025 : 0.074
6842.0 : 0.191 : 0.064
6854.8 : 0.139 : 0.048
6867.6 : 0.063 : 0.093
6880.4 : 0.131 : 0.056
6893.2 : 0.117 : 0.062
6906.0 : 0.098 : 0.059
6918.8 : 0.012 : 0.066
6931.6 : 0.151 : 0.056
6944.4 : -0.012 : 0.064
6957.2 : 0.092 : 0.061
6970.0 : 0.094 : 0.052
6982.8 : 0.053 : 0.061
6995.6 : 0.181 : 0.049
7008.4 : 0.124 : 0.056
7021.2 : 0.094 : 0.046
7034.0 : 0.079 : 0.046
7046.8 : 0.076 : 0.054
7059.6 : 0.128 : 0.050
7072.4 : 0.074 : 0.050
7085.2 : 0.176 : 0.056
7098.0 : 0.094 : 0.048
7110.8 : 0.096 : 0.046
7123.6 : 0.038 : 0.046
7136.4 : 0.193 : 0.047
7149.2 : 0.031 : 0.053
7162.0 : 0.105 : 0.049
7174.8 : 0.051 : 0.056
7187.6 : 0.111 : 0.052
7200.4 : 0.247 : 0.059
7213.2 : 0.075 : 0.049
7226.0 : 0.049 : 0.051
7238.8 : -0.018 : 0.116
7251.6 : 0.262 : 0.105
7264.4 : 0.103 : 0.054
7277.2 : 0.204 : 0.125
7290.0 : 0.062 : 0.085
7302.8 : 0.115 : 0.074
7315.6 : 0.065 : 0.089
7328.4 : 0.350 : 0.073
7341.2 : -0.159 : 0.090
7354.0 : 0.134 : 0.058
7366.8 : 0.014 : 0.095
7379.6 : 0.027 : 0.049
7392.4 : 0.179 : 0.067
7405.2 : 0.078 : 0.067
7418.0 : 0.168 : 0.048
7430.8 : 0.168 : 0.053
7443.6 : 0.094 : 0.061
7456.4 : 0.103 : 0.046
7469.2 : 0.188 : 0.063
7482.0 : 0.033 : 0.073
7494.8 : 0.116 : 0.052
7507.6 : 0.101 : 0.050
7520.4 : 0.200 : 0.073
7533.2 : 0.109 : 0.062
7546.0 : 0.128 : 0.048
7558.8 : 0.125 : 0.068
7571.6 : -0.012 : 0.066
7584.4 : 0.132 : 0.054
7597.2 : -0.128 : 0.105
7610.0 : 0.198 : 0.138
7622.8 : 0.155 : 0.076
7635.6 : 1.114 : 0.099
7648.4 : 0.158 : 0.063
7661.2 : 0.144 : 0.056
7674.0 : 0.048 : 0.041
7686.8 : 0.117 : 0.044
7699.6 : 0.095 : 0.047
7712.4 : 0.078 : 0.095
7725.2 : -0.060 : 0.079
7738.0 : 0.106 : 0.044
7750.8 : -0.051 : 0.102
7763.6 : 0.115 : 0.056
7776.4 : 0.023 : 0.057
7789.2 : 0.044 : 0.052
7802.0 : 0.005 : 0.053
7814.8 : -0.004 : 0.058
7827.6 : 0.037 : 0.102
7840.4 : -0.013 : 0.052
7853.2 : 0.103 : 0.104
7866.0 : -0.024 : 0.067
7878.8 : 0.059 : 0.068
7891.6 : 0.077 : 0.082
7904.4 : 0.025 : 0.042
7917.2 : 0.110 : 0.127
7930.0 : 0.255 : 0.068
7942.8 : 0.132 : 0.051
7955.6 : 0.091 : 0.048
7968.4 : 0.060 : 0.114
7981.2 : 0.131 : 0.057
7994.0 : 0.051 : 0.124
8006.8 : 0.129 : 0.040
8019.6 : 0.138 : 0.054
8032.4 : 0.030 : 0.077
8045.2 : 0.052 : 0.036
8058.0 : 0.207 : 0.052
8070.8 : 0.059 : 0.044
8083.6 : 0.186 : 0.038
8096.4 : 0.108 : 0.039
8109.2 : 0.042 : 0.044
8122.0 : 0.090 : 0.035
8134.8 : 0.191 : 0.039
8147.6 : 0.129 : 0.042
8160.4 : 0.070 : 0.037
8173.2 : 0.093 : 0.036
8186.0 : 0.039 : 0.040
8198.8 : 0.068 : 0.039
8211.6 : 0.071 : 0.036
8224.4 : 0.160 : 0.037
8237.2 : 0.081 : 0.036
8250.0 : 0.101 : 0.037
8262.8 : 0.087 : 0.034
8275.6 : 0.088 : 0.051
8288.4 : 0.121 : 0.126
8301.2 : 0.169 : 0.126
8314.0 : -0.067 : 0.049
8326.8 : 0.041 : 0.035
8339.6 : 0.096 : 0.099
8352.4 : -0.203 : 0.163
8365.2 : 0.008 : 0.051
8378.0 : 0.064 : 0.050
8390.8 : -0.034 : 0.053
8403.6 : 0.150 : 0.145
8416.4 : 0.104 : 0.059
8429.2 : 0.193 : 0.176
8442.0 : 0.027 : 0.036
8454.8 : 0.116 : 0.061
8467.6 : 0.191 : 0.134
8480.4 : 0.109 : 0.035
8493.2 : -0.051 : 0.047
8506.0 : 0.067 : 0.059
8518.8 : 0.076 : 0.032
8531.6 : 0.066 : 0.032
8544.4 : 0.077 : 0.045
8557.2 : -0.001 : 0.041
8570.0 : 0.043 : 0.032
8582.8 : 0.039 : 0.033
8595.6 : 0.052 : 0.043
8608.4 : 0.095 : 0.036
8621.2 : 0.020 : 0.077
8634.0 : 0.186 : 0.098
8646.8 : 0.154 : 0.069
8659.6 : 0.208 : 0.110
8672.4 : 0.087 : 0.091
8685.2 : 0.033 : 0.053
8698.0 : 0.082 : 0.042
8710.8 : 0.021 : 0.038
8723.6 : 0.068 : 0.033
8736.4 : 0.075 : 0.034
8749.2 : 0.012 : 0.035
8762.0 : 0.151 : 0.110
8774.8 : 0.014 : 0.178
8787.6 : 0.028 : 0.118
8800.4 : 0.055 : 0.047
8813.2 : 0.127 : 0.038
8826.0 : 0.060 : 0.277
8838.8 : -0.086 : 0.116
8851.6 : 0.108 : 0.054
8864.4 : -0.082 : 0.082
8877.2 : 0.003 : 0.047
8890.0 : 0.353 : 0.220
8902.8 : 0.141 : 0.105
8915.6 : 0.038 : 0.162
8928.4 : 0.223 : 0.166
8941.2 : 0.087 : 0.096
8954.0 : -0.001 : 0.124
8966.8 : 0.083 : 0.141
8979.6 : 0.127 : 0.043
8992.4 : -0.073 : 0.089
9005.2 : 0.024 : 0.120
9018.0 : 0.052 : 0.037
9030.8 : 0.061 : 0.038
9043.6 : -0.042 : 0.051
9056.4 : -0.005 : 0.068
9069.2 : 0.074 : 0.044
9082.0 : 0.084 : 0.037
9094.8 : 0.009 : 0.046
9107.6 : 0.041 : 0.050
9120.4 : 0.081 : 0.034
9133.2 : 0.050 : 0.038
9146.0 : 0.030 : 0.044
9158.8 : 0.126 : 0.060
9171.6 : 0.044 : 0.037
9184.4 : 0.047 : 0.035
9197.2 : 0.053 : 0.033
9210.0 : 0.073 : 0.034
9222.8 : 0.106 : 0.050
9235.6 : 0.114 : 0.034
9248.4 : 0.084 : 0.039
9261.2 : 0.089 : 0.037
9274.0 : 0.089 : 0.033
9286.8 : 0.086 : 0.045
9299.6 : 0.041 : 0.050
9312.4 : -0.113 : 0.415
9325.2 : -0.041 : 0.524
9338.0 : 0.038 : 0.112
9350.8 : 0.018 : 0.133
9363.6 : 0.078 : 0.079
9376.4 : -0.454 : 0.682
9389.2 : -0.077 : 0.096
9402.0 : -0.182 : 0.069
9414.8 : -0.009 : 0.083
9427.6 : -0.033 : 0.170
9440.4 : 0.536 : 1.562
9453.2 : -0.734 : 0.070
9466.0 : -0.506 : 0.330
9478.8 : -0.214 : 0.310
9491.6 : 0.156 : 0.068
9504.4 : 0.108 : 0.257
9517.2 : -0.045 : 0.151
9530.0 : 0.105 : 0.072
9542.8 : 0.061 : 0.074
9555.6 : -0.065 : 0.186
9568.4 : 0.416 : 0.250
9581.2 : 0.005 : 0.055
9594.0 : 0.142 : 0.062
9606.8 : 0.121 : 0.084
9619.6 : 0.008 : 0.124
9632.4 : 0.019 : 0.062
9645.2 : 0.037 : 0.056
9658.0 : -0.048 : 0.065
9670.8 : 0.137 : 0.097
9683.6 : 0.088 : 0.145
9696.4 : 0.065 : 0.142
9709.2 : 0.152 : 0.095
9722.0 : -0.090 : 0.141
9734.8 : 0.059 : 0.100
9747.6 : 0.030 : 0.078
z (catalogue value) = 1.05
